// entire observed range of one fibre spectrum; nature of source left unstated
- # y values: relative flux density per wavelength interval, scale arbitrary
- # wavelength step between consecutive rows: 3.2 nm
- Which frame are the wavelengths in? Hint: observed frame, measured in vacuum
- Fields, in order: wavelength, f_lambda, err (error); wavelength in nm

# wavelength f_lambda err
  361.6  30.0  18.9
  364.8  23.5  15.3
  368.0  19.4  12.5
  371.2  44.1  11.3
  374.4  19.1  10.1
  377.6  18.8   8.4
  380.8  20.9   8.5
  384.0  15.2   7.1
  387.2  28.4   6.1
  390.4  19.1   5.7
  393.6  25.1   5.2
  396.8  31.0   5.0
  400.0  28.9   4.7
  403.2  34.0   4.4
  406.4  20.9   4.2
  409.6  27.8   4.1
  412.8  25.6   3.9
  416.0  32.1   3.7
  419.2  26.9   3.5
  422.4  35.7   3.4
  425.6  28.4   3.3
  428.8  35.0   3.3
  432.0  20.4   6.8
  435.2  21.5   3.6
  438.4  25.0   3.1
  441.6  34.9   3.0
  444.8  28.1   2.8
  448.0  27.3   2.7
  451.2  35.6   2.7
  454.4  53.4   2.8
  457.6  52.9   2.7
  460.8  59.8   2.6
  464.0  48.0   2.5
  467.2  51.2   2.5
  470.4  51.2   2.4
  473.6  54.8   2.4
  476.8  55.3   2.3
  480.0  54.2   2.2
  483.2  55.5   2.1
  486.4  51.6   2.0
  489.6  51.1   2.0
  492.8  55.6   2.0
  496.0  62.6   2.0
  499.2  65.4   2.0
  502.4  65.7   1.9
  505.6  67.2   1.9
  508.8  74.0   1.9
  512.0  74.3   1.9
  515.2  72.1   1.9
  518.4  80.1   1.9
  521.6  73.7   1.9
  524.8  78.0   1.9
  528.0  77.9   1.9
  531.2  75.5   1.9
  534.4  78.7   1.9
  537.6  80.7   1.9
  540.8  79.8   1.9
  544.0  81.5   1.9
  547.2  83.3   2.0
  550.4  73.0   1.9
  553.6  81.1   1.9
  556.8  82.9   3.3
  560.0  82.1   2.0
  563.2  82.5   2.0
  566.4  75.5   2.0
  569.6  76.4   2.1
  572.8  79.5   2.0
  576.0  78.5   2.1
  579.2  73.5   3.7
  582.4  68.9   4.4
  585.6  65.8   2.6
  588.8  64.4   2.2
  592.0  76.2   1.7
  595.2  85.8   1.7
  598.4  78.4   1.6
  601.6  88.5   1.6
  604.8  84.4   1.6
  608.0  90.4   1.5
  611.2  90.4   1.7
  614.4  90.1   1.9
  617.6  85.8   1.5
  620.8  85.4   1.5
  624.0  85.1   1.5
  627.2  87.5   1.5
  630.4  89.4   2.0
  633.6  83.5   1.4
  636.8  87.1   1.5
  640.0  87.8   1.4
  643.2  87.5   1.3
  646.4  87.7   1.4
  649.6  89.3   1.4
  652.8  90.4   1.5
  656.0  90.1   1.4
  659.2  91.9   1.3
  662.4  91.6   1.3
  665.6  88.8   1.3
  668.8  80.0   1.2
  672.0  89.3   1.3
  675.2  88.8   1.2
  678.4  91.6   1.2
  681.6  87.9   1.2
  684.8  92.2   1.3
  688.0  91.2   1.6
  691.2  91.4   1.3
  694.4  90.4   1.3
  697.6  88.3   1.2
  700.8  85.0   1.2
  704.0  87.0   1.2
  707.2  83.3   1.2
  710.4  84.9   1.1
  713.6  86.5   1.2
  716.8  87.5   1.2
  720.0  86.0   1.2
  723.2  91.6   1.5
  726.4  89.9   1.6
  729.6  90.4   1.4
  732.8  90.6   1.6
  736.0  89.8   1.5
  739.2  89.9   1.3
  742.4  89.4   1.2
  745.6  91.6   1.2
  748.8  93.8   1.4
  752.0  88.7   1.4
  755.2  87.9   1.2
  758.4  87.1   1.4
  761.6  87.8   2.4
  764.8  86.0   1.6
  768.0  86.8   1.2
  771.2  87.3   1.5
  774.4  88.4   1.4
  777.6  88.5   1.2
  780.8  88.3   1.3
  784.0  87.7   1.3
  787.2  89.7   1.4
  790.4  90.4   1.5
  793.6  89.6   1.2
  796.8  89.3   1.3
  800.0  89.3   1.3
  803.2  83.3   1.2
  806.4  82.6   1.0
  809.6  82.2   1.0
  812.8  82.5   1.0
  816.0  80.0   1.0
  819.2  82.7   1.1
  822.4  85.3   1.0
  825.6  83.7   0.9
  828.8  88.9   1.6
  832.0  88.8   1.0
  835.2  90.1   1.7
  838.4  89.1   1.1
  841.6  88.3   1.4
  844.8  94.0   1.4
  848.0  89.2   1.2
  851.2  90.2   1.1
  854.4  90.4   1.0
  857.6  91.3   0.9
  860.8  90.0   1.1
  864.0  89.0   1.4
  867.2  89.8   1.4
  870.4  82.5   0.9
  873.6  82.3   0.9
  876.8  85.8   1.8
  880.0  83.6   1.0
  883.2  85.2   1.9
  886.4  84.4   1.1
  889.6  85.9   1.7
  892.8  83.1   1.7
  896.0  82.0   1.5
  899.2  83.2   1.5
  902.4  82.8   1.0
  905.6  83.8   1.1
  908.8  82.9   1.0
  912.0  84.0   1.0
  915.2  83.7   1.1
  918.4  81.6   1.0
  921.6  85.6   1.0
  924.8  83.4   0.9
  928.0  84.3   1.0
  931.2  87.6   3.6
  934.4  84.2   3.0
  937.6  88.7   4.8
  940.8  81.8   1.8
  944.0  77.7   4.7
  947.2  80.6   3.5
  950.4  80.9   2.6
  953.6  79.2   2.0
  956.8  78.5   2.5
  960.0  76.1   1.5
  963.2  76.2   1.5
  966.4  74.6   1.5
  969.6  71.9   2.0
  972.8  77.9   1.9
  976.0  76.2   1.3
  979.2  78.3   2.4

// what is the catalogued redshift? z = 0.13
